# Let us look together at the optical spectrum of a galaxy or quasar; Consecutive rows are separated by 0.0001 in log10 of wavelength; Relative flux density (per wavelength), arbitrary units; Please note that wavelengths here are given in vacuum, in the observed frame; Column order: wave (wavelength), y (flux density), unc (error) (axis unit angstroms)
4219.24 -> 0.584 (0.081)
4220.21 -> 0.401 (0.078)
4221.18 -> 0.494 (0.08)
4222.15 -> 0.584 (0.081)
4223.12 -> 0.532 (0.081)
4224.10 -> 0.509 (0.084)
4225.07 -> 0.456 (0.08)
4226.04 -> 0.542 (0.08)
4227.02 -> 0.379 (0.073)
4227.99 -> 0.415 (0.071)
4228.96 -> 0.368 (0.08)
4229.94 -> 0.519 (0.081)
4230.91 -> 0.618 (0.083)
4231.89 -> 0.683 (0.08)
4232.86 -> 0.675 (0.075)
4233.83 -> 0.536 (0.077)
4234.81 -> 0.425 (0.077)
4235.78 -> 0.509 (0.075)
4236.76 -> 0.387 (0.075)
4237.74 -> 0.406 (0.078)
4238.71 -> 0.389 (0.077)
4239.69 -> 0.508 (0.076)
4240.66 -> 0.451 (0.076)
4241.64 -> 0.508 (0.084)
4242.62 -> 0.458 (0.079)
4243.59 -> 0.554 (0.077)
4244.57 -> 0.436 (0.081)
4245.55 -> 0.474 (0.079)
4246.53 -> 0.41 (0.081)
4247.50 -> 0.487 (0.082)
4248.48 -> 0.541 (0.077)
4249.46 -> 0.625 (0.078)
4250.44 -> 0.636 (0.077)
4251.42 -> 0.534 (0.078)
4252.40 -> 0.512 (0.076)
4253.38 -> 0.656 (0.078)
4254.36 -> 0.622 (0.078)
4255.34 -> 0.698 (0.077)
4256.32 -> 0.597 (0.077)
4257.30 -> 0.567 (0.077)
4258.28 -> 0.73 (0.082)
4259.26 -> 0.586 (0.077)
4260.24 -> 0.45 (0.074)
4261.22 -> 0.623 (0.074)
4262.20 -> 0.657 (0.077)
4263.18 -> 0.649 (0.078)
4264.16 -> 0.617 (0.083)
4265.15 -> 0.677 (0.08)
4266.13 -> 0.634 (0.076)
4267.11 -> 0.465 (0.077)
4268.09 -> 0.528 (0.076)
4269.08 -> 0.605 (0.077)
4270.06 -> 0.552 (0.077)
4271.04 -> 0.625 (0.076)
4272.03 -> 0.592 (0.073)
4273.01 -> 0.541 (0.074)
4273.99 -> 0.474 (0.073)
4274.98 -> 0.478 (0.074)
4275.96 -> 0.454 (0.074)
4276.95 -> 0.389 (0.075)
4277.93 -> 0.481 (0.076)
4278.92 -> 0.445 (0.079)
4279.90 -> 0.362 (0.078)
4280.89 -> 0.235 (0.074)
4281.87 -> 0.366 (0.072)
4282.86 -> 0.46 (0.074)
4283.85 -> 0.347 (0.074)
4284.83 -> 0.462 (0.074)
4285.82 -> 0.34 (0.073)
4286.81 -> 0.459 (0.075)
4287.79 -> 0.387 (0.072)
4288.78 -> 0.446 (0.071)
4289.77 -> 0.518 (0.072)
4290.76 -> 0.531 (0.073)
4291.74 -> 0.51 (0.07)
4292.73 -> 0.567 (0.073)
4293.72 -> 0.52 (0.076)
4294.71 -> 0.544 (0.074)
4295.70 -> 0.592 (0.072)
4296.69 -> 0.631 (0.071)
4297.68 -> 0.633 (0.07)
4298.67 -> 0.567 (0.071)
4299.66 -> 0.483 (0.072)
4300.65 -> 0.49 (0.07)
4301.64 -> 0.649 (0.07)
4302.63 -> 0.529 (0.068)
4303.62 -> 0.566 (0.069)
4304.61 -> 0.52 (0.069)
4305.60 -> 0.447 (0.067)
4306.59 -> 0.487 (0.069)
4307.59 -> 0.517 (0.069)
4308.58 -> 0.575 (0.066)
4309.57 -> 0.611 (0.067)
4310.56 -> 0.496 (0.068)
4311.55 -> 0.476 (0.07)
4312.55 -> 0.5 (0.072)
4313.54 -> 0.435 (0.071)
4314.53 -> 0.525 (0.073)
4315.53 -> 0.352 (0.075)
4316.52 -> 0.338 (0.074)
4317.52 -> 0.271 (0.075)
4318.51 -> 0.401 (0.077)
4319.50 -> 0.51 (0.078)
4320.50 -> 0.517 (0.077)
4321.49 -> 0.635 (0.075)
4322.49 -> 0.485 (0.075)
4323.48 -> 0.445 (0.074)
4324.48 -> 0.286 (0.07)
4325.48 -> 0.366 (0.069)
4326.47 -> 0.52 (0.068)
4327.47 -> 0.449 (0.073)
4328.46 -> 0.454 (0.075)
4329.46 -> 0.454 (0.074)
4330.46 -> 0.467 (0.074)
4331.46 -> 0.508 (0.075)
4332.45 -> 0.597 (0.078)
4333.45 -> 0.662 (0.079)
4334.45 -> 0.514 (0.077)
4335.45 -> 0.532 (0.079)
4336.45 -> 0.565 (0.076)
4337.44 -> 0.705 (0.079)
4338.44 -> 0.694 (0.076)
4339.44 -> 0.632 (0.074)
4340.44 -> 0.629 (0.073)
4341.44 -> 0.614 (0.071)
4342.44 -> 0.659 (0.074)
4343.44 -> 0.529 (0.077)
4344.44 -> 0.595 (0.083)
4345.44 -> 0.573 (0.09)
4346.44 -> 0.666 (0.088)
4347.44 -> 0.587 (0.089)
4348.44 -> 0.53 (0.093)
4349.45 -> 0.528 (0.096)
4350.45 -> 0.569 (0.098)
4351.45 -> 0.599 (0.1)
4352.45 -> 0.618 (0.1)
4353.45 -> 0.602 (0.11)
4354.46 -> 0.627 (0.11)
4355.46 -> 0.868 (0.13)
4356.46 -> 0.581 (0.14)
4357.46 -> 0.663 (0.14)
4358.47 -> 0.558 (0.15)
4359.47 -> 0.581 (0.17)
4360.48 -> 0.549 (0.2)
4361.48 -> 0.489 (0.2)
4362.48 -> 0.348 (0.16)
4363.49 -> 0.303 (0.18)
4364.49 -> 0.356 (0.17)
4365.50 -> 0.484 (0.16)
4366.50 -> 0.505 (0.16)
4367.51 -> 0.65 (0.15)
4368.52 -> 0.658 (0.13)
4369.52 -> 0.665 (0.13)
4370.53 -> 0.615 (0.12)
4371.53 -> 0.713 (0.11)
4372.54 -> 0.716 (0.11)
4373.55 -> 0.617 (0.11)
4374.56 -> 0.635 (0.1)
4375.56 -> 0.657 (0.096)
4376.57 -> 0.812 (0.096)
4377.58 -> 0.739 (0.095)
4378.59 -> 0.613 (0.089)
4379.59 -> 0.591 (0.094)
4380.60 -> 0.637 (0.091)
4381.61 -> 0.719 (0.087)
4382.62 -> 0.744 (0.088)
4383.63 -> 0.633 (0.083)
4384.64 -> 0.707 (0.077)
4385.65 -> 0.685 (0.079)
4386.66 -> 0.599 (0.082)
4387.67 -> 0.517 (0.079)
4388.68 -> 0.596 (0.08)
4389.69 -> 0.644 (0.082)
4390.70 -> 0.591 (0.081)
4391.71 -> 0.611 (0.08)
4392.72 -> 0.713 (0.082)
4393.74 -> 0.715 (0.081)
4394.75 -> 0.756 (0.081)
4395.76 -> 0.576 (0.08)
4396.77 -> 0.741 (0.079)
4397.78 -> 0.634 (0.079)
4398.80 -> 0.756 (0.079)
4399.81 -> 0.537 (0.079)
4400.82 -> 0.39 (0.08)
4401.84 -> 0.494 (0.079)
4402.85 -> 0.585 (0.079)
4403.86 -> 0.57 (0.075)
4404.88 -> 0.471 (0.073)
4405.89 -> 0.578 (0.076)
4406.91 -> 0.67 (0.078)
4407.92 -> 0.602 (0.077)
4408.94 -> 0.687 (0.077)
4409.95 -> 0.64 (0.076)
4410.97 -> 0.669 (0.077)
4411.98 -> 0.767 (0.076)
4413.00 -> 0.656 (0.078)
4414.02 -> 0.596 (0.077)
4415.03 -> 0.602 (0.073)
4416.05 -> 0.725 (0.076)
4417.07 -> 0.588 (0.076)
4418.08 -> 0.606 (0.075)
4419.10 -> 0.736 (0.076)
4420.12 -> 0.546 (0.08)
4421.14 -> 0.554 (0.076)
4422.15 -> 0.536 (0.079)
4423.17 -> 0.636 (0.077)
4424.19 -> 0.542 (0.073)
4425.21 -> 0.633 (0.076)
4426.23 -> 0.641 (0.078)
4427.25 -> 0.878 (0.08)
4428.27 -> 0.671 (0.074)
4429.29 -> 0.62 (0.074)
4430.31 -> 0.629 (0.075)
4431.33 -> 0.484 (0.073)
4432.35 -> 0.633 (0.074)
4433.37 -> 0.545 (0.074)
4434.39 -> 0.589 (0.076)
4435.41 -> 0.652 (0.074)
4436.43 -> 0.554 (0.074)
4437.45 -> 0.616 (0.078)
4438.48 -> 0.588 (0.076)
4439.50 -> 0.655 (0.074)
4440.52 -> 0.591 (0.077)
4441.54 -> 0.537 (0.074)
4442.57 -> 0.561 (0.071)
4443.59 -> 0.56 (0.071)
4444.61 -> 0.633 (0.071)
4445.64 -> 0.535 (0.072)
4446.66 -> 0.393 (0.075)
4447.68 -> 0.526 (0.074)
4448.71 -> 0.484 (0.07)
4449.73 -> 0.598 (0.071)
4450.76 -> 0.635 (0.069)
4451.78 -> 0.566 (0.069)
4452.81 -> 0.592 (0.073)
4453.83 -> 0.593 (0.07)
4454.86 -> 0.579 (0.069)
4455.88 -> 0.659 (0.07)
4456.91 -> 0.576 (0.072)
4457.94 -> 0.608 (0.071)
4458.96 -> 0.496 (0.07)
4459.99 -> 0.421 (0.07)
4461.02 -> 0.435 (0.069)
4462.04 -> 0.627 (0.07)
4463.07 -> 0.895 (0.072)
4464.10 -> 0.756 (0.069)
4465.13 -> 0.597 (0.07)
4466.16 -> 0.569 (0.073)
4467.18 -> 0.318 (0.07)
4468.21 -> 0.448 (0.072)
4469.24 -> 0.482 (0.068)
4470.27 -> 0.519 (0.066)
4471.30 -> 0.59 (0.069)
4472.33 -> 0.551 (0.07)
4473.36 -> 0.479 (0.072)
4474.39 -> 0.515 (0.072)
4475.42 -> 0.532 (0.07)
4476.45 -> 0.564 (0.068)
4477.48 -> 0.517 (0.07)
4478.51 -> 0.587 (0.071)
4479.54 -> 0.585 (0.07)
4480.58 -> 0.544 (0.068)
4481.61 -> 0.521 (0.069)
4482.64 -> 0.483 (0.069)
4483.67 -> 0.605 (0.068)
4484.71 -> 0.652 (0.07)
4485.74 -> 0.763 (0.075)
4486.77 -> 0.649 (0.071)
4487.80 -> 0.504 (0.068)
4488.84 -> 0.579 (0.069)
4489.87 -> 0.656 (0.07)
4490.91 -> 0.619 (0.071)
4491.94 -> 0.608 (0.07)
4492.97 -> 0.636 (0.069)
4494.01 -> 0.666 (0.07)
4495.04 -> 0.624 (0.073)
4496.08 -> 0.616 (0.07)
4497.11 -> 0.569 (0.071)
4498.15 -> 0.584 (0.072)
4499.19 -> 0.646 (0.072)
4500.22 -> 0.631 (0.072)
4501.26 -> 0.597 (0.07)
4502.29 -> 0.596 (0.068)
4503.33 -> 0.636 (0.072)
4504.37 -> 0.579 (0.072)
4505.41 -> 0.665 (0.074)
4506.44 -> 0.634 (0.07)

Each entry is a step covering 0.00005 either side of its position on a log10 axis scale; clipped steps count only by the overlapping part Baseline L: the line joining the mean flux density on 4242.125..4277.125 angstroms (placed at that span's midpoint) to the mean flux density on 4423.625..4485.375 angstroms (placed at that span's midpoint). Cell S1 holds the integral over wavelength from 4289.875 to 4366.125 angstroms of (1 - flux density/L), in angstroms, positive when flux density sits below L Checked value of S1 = 4.5 angstroms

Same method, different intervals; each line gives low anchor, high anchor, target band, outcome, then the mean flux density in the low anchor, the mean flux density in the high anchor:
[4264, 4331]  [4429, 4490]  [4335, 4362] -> -4.8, 0.489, 0.57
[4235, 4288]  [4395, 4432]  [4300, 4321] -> 2.3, 0.512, 0.619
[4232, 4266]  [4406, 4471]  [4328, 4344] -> -0.2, 0.549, 0.596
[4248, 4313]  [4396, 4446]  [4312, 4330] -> 3.7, 0.531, 0.611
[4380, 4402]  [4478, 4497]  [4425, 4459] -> 1.5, 0.638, 0.605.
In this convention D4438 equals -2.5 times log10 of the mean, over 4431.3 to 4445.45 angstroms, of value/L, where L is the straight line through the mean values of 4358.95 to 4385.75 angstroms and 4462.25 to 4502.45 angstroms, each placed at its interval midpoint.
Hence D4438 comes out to 0.01 mag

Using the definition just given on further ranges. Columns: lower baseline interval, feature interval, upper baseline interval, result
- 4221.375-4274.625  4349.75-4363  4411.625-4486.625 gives -0.043 mag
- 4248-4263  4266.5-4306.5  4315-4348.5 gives 0.152 mag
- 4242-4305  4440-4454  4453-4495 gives 0.023 mag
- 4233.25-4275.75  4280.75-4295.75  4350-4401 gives 0.232 mag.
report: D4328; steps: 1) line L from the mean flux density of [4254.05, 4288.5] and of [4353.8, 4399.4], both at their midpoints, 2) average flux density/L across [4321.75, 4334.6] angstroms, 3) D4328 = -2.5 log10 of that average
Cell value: 0.200 mag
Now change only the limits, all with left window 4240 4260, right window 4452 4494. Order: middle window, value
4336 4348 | -0.110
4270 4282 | 0.202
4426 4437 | -0.103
